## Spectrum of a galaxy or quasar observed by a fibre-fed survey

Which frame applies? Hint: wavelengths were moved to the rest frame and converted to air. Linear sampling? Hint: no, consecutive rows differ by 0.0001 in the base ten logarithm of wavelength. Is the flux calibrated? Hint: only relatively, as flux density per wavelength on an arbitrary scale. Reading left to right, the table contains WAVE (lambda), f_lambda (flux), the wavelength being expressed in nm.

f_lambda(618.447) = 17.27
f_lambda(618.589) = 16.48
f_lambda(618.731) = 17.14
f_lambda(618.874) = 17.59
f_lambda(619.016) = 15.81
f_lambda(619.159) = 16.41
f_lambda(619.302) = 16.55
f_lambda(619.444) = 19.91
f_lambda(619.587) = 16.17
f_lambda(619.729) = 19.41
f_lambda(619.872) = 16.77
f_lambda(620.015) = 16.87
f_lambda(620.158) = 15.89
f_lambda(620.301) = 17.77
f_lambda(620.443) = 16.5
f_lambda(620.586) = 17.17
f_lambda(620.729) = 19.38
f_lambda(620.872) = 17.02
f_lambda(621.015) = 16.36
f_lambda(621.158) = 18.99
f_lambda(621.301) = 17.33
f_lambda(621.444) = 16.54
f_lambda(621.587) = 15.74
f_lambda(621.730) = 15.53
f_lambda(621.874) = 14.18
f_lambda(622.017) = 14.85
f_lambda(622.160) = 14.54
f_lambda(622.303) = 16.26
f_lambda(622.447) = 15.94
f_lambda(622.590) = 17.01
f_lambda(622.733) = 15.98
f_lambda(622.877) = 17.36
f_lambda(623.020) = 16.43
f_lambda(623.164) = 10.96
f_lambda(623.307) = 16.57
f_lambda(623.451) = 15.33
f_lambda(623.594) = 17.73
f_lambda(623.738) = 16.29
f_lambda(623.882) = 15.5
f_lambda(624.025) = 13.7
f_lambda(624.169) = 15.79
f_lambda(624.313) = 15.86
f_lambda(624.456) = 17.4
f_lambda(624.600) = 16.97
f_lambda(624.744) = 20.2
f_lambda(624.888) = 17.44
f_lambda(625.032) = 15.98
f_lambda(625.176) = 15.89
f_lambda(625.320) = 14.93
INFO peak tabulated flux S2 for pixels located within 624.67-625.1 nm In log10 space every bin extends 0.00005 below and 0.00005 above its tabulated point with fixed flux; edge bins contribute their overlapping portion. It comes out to 20.2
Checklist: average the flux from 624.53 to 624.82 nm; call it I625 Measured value 18.6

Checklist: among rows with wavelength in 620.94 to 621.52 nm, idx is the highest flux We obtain 18.99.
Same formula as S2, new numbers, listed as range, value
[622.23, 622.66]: 17.01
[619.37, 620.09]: 19.91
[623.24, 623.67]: 17.73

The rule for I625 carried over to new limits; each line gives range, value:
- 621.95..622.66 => 15.7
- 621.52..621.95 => 15.1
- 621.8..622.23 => 14.5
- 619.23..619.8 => 18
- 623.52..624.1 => 15.8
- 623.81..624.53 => 15.7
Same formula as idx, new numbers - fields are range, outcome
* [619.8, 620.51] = 17.77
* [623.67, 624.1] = 16.29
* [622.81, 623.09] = 17.36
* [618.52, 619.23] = 17.59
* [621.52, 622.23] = 15.74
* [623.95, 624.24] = 15.79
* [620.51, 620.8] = 19.38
